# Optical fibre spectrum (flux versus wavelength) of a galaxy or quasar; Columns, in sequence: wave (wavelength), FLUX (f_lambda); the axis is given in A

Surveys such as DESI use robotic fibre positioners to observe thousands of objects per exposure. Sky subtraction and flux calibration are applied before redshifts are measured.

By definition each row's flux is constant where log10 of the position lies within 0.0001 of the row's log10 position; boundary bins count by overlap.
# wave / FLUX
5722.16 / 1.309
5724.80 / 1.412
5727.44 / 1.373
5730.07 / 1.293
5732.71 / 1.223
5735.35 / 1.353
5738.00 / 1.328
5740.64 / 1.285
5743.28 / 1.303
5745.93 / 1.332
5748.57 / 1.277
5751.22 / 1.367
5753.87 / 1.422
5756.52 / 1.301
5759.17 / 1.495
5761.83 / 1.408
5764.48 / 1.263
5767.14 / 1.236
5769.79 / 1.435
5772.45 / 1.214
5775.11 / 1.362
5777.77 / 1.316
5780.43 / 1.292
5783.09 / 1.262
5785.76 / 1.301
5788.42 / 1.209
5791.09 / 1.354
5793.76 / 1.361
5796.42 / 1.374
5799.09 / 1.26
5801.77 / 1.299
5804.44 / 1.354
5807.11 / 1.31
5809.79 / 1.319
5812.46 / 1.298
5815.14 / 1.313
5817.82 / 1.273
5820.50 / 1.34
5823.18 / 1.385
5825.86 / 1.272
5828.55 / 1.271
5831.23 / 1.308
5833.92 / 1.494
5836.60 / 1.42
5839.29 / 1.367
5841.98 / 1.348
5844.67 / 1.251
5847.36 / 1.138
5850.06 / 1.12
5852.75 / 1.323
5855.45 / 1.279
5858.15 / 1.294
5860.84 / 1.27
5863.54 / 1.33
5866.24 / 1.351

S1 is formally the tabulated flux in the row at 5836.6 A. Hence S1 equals 1.42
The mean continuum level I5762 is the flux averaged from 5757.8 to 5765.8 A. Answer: 1.39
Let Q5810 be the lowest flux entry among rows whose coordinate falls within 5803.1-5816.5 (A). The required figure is 1.298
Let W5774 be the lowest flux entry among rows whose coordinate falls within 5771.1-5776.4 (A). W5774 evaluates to 1.214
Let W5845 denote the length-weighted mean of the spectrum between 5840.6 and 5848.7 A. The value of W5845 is 1.25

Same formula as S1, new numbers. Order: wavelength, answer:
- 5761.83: 1.408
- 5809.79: 1.319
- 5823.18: 1.385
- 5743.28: 1.303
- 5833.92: 1.494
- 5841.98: 1.348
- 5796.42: 1.374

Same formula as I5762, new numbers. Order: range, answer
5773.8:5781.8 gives 1.32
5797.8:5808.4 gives 1.31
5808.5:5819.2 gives 1.3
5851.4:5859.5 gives 1.3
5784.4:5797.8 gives 1.32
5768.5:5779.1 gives 1.33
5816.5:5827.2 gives 1.32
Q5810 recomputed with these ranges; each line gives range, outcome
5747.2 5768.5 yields 1.236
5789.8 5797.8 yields 1.354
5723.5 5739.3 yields 1.223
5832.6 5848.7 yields 1.138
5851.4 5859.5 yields 1.279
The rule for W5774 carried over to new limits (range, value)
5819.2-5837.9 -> 1.271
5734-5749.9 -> 1.277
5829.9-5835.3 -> 1.308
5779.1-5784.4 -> 1.262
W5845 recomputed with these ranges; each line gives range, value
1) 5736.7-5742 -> 1.31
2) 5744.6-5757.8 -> 1.34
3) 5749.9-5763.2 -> 1.4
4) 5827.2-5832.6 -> 1.29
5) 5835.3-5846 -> 1.35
